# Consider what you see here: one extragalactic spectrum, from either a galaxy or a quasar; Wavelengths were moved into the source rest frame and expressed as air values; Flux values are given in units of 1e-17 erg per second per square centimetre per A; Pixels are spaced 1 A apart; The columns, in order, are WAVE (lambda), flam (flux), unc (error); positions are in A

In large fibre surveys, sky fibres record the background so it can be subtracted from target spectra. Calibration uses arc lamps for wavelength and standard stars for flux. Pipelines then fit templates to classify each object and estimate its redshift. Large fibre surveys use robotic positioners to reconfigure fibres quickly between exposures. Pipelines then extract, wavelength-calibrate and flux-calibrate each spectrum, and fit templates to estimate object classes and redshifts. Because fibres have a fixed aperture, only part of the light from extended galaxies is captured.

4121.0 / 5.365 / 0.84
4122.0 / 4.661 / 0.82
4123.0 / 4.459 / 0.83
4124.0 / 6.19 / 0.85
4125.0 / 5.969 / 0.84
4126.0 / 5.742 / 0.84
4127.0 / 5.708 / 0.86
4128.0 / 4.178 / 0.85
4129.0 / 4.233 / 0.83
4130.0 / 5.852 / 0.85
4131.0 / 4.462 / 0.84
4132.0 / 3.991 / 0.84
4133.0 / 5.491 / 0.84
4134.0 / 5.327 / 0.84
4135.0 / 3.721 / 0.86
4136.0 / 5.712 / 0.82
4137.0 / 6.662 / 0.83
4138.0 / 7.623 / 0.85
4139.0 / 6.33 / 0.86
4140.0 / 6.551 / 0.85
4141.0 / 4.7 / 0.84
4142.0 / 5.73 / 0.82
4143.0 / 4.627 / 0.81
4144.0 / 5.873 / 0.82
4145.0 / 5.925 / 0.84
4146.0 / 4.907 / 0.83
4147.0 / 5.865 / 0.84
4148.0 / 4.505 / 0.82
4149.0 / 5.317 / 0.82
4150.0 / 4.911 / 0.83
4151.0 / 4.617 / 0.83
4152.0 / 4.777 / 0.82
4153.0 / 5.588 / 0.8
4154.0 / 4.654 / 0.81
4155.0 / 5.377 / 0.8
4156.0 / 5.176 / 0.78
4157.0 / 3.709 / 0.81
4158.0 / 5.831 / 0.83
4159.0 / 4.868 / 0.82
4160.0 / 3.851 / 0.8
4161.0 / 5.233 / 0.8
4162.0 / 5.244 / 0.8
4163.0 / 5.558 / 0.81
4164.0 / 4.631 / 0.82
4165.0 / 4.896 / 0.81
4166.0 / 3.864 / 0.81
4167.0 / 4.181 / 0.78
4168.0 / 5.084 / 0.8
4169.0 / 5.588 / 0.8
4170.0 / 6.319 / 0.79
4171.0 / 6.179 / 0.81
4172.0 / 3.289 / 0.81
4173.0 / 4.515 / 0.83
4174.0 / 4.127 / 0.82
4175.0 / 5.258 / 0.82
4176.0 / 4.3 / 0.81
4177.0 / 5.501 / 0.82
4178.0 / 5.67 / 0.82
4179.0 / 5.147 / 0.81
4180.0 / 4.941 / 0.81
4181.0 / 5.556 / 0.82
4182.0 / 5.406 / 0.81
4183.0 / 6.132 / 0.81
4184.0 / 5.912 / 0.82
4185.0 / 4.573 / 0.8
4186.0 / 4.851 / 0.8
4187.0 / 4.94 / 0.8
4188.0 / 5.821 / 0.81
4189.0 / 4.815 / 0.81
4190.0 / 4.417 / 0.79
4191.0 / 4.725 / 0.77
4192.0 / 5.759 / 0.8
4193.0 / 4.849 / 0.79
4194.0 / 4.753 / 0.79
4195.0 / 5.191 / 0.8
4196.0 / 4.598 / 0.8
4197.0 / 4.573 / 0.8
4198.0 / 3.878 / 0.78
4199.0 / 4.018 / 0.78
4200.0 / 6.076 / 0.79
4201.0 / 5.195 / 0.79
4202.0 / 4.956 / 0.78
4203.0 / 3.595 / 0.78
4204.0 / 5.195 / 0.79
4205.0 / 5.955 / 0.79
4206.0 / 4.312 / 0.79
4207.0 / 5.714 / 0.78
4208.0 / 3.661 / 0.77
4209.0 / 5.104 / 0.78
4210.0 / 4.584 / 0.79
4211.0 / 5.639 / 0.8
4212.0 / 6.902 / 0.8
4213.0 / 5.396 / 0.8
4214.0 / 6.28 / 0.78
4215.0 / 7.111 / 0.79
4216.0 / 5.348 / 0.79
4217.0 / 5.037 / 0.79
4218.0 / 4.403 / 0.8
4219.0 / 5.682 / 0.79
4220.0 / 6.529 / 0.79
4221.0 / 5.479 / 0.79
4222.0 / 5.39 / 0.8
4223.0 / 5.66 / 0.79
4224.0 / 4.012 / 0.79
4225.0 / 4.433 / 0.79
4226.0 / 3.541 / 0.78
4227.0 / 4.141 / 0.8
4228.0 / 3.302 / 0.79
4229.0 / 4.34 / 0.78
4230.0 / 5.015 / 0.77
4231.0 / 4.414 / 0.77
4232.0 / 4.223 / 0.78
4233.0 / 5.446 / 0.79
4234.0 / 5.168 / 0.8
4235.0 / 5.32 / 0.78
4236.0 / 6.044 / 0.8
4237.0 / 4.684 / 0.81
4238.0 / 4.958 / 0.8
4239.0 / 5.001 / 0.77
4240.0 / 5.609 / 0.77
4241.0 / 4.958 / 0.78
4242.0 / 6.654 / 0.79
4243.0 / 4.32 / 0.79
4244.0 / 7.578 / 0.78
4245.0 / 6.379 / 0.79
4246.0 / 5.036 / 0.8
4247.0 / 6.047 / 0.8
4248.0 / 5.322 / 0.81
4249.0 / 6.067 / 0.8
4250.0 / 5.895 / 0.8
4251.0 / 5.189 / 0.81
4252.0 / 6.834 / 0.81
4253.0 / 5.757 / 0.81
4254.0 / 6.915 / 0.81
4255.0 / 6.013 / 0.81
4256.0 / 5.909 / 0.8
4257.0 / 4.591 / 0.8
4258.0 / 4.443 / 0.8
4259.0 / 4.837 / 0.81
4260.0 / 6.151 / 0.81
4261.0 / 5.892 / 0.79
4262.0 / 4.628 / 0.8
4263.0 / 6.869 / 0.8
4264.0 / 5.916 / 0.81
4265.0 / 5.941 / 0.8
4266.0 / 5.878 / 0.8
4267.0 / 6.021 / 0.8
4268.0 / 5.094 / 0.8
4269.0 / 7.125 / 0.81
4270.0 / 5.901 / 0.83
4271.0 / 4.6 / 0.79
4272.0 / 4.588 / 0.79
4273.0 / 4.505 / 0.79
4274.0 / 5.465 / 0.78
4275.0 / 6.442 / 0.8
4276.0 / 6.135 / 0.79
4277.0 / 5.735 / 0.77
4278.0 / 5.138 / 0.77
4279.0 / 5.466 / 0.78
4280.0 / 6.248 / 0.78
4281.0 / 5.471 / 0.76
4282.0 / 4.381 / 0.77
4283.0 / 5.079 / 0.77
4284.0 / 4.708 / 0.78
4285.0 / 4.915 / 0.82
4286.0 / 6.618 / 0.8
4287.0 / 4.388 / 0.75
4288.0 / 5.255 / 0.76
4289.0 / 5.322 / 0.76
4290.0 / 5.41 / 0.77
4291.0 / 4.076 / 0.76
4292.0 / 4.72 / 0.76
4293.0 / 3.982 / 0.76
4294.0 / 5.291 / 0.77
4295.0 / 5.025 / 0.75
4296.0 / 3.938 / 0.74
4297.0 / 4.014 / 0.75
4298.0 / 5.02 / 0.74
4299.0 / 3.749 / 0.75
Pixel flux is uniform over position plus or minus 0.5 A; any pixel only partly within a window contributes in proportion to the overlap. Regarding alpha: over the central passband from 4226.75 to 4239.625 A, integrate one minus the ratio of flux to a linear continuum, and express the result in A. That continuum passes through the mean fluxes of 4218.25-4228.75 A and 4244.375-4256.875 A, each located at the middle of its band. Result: 1.0 A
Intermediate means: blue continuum 4.8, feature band 4.79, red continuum 5.92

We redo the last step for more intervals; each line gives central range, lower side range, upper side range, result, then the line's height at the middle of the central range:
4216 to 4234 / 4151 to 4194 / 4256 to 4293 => 1.4 A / 5.2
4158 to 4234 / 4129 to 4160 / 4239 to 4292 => 5.3 A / 5.38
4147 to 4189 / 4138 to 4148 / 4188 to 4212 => 2.3 A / 5.33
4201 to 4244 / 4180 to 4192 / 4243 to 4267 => 3.2 A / 5.52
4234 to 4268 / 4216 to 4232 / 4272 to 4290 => -4.3 A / 5.04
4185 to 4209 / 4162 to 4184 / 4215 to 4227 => 1.1 A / 5.09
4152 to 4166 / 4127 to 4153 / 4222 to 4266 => 1.0 A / 5.3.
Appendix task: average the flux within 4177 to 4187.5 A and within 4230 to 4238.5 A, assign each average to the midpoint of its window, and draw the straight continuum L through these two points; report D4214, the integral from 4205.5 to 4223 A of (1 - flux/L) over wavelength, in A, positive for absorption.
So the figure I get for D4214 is -1.06 A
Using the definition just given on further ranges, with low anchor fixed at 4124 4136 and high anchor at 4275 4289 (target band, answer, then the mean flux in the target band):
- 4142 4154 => -0.2 A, 5.18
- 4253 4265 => -0.7 A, 5.67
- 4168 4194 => 0.1 A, 5.13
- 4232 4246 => -0.5 A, 5.48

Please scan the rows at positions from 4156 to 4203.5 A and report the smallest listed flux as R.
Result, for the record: 3.289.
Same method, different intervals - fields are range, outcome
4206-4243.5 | 3.302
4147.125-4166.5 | 3.709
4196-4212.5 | 3.595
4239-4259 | 4.32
